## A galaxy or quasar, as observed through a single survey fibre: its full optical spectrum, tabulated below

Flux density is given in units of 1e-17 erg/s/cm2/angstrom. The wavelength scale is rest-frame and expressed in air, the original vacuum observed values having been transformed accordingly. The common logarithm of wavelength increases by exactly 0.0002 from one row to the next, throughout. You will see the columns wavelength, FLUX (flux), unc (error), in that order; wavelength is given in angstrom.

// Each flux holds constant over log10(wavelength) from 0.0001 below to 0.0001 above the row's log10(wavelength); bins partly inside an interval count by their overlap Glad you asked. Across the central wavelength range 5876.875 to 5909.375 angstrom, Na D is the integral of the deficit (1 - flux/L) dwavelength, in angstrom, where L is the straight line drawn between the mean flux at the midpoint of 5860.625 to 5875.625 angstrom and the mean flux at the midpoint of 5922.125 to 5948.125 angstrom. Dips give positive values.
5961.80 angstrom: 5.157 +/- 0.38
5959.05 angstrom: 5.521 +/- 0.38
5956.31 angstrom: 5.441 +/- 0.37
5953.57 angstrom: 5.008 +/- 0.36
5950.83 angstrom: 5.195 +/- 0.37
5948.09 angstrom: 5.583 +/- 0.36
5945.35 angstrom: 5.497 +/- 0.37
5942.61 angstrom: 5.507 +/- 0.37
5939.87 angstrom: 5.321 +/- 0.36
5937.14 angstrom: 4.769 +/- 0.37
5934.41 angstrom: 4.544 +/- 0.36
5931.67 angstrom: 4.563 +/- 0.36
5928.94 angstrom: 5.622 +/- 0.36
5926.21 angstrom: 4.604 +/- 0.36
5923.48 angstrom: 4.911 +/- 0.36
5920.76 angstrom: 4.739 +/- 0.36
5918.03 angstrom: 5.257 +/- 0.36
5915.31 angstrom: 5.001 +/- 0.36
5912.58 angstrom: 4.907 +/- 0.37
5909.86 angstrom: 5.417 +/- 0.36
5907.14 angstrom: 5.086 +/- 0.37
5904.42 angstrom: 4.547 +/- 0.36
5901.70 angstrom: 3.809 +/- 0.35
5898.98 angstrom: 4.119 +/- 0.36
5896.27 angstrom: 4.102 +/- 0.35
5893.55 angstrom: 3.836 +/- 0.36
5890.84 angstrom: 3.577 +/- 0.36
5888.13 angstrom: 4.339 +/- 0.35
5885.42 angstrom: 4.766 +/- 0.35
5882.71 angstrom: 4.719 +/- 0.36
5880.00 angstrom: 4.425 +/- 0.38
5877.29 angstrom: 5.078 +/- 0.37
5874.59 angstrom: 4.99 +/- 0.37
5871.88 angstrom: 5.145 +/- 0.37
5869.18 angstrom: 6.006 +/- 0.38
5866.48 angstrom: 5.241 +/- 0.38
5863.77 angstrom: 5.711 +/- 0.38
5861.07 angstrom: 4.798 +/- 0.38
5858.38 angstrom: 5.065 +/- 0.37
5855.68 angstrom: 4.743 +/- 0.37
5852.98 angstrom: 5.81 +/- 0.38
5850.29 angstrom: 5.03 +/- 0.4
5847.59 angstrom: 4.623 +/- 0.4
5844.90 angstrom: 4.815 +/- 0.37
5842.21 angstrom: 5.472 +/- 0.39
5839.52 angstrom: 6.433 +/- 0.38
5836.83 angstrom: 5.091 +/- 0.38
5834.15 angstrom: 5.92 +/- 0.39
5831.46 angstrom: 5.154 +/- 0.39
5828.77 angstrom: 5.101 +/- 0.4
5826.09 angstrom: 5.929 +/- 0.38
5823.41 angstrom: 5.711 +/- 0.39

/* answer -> 5.4 angstrom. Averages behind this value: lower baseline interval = 5.35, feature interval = 4.37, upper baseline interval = 5.07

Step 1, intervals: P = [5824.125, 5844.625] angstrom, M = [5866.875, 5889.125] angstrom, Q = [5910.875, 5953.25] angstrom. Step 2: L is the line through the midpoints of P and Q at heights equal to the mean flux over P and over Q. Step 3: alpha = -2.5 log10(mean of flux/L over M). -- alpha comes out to 0.080 mag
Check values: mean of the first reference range 5.55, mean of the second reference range 5.07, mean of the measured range 4.96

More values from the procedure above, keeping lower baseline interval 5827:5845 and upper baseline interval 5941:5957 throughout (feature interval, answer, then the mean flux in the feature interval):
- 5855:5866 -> 0.071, 5.11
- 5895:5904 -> 0.311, 4.07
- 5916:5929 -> 0.089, 4.97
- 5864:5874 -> -0.001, 5.45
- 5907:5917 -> 0.061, 5.11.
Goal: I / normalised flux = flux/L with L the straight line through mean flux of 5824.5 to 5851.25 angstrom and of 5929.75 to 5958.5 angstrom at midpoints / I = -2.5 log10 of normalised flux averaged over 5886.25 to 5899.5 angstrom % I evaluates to 0.29 mag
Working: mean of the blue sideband 5.36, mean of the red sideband 5.16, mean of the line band 4.02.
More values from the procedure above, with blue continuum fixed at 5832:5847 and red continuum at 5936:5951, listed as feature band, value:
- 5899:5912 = 0.16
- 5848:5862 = 0.08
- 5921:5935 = 0.11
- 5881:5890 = 0.19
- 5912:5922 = 0.08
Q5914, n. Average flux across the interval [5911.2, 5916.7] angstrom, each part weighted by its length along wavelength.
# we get 4.96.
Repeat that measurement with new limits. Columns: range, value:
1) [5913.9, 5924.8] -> 4.98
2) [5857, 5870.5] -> 5.36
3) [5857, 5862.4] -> 4.94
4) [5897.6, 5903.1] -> 3.97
